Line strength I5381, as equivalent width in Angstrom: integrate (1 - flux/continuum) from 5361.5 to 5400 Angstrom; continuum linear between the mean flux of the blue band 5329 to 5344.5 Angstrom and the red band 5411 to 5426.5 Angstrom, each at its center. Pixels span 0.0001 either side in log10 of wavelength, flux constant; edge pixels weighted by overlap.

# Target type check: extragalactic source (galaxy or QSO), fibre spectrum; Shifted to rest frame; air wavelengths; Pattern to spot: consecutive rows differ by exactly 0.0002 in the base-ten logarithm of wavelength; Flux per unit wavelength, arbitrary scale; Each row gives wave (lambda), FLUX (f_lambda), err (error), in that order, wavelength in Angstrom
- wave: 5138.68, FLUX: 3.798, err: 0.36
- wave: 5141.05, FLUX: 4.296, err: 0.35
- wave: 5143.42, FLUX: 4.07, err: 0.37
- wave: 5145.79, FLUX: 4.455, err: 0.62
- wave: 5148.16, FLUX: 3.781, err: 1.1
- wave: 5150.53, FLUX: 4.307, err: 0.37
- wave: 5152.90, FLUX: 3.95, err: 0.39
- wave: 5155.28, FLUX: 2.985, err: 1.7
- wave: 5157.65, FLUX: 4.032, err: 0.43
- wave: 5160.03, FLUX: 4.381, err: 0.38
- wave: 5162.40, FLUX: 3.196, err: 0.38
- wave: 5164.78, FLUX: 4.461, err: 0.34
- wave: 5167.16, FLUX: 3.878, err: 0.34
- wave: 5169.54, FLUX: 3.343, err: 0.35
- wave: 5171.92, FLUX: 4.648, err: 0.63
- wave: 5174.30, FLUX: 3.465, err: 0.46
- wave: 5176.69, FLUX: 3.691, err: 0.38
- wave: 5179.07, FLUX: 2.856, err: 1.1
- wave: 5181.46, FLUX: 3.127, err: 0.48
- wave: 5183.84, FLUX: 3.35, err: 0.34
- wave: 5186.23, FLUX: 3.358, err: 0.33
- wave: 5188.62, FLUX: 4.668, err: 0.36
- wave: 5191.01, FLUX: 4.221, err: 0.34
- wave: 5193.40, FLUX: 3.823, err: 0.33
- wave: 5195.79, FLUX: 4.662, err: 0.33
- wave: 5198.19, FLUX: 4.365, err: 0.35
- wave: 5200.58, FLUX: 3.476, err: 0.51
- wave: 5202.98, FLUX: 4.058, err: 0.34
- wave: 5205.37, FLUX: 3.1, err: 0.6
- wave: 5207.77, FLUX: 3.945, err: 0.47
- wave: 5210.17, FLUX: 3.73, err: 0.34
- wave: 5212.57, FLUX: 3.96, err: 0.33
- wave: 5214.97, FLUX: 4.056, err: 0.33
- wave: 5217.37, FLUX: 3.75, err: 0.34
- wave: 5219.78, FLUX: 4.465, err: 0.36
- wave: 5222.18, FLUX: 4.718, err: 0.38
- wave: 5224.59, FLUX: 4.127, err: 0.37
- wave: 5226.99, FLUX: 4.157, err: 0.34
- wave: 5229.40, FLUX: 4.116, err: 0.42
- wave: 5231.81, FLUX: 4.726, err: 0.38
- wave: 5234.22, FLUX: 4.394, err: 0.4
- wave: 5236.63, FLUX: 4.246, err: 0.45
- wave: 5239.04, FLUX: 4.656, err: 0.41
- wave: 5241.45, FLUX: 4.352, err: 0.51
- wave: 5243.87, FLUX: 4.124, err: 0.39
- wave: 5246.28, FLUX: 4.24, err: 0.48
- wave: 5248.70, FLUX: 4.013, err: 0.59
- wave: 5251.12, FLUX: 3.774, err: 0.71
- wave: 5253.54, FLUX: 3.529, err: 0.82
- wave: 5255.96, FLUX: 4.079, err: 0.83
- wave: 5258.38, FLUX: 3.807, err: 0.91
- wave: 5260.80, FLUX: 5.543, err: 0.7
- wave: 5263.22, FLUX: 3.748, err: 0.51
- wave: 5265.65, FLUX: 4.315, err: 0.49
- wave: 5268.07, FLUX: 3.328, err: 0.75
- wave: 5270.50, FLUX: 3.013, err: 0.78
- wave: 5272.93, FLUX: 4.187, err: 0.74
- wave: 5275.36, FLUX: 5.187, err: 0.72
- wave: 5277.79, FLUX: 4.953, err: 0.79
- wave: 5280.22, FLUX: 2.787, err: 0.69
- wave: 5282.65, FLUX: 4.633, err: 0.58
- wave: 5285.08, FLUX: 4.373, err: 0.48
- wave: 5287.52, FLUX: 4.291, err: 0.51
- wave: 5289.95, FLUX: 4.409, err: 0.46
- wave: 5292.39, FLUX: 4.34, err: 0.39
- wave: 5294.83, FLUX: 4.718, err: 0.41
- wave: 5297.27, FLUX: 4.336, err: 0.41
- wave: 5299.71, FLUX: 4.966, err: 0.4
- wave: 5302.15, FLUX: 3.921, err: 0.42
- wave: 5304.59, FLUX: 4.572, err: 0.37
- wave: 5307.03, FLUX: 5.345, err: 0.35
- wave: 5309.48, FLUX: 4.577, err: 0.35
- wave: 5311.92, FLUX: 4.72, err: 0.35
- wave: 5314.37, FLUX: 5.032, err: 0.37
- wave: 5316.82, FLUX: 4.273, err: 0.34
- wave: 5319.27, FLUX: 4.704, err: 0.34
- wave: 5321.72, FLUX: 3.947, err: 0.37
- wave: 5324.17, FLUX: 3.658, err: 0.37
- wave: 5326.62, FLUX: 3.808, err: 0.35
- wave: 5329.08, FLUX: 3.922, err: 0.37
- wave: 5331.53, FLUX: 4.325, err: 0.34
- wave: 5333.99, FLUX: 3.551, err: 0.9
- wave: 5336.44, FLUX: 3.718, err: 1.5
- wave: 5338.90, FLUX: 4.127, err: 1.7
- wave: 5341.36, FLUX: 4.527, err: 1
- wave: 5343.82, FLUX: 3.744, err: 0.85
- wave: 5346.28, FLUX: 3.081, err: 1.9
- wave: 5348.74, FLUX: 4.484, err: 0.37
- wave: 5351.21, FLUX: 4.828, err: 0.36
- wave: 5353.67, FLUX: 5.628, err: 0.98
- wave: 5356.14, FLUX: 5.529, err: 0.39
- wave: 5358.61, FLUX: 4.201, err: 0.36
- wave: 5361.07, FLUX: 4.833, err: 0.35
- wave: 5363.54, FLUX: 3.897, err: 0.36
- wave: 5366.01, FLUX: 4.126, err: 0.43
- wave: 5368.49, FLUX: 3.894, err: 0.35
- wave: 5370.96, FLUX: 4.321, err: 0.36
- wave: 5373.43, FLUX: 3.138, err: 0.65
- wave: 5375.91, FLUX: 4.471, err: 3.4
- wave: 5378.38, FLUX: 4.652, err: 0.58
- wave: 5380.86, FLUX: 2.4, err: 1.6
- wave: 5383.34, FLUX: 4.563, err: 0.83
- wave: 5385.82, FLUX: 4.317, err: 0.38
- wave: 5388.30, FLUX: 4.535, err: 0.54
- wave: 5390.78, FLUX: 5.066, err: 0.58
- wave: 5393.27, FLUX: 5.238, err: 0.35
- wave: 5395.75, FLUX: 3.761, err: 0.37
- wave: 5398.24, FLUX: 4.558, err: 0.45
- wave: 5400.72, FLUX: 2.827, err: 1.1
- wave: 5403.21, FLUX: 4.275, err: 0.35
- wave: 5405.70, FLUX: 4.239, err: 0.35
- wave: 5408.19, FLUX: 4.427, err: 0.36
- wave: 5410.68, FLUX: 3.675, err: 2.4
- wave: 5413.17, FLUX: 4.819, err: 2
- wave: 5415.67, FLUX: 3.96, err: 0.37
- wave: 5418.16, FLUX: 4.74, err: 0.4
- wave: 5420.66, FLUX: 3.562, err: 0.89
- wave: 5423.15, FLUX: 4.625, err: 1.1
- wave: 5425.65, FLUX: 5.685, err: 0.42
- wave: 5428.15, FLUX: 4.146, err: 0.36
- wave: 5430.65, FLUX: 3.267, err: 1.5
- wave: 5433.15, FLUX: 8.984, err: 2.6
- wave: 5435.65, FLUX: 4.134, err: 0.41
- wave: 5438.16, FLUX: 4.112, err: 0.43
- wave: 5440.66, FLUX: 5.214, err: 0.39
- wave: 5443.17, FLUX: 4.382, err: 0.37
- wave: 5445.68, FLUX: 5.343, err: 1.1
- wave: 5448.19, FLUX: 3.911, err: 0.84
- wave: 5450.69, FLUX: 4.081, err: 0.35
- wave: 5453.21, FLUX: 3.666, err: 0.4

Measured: 0.6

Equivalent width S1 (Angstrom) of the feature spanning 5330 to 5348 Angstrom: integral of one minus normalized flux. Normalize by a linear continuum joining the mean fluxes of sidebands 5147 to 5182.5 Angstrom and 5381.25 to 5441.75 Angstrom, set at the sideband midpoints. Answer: 1.6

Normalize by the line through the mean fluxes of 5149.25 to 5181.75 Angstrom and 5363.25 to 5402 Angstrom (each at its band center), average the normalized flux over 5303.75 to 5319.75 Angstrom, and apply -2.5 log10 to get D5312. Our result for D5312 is -0.19 mag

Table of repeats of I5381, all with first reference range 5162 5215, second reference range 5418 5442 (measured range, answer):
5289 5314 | -1.8 Angstrom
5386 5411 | 2.3 Angstrom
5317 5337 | 1.9 Angstrom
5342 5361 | 0.0 Angstrom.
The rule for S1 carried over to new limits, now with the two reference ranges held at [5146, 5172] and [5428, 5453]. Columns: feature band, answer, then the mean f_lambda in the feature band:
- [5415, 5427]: 0.4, 4.54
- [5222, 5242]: -1.3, 4.37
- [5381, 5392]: 0.4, 4.4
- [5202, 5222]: 0.6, 3.92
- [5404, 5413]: 0.8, 4.21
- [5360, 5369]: 0.6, 4.2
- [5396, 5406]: 1.5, 3.93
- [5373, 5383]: 1.7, 3.79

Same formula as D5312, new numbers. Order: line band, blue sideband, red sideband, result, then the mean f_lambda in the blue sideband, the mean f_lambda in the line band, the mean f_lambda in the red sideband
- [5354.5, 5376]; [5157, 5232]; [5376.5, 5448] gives 0.02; 3.92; 4.28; 4.47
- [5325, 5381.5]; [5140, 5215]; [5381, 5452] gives 0.04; 3.86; 4.15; 4.48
